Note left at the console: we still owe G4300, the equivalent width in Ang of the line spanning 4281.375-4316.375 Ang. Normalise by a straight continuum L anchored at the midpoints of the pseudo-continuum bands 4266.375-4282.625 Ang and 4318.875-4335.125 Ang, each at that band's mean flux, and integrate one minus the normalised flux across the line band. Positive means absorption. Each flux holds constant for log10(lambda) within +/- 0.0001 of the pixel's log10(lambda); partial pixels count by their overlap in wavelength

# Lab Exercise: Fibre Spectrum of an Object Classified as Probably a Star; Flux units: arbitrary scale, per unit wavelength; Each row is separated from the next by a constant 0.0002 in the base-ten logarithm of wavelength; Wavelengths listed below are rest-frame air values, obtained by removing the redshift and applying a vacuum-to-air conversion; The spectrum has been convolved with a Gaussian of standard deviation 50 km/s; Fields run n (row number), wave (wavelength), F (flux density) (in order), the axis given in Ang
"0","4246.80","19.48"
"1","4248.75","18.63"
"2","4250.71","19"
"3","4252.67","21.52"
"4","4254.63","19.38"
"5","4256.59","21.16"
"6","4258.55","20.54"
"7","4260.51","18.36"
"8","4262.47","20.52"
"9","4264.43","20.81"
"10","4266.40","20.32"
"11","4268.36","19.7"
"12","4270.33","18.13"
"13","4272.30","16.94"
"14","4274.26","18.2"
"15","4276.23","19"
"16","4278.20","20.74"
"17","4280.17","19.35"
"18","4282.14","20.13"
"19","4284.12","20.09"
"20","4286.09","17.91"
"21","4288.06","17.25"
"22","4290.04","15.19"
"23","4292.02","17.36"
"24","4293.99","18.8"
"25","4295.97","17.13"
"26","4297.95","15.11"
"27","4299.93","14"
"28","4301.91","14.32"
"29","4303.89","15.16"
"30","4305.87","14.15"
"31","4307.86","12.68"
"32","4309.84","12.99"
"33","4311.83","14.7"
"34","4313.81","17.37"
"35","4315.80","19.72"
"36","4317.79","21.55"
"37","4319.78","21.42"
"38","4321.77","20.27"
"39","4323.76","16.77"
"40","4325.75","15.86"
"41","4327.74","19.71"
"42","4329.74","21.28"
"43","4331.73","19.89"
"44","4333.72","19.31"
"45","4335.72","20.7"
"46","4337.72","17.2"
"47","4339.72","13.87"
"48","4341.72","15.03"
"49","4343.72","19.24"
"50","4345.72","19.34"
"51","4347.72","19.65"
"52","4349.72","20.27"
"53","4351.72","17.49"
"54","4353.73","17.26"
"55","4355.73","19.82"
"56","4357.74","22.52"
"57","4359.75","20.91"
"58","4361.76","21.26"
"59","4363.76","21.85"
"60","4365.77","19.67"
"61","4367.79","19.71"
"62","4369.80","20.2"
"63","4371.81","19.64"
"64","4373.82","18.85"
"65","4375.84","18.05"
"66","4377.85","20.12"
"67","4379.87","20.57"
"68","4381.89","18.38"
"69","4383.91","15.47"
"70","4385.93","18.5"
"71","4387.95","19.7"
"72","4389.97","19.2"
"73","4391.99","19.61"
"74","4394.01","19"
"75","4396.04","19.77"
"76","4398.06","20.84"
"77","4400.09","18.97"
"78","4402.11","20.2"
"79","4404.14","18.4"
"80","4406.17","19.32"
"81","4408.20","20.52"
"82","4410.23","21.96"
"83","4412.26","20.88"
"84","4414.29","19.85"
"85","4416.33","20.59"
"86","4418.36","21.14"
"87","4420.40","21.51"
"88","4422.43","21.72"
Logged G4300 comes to 5.3 Ang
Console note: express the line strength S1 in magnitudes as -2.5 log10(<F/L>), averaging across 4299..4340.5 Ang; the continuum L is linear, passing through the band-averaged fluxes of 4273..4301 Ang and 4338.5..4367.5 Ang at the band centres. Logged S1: 0.074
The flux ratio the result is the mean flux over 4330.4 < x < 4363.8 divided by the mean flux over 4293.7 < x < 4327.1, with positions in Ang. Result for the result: 1.15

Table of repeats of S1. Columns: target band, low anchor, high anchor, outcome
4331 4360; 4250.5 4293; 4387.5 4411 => 0.04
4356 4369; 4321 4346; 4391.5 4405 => -0.11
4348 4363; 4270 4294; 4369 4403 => -0.05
